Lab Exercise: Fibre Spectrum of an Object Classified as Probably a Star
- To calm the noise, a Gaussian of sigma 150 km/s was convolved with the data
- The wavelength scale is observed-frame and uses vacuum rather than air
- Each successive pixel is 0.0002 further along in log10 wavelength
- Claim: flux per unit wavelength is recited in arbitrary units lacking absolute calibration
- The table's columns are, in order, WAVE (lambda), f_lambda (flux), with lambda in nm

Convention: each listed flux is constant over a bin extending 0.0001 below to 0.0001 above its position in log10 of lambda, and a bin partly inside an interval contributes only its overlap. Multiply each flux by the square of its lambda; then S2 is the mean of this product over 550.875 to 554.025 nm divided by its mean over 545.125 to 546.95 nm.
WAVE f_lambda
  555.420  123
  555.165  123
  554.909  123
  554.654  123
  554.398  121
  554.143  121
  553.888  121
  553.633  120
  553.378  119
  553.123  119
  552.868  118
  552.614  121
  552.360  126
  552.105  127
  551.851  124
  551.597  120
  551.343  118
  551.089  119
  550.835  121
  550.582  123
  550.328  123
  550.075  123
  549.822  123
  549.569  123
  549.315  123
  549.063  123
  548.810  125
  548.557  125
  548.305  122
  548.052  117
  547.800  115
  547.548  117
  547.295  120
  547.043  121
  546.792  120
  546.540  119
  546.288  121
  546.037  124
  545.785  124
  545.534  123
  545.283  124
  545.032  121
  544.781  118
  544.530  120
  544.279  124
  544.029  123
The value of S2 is 1.0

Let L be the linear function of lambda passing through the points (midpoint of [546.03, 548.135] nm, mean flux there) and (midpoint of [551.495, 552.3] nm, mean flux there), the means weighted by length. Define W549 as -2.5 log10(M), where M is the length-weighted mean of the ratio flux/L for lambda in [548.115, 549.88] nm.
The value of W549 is -0.02 mag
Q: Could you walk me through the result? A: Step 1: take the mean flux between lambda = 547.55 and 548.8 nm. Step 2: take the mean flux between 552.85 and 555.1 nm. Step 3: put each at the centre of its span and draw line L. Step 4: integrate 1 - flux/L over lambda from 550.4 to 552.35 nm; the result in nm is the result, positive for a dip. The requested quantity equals -0.026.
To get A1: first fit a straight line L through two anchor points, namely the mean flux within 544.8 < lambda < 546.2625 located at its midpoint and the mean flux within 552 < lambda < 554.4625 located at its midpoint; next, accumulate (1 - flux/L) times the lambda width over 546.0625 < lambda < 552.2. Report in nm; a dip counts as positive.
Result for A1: 0.03 nm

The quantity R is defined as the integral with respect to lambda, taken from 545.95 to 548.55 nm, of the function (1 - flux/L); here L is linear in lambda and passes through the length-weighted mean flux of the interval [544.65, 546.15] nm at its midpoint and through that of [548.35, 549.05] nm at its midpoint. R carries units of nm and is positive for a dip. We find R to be 0.08 nm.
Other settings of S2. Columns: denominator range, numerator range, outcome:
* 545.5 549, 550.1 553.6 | 1.02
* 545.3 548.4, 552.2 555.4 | 1.03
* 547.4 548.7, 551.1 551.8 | 1.01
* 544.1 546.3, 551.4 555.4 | 1.03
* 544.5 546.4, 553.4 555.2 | 1.03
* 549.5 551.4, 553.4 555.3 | 1.01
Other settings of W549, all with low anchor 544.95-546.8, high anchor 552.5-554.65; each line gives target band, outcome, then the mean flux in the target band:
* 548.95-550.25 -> -0.02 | 123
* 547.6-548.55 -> 0.02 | 119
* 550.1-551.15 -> -0.01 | 122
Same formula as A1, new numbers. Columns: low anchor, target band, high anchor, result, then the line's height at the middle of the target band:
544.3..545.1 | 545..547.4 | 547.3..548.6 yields -0.04 nm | 120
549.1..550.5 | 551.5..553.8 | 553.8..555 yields 0.01 nm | 122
